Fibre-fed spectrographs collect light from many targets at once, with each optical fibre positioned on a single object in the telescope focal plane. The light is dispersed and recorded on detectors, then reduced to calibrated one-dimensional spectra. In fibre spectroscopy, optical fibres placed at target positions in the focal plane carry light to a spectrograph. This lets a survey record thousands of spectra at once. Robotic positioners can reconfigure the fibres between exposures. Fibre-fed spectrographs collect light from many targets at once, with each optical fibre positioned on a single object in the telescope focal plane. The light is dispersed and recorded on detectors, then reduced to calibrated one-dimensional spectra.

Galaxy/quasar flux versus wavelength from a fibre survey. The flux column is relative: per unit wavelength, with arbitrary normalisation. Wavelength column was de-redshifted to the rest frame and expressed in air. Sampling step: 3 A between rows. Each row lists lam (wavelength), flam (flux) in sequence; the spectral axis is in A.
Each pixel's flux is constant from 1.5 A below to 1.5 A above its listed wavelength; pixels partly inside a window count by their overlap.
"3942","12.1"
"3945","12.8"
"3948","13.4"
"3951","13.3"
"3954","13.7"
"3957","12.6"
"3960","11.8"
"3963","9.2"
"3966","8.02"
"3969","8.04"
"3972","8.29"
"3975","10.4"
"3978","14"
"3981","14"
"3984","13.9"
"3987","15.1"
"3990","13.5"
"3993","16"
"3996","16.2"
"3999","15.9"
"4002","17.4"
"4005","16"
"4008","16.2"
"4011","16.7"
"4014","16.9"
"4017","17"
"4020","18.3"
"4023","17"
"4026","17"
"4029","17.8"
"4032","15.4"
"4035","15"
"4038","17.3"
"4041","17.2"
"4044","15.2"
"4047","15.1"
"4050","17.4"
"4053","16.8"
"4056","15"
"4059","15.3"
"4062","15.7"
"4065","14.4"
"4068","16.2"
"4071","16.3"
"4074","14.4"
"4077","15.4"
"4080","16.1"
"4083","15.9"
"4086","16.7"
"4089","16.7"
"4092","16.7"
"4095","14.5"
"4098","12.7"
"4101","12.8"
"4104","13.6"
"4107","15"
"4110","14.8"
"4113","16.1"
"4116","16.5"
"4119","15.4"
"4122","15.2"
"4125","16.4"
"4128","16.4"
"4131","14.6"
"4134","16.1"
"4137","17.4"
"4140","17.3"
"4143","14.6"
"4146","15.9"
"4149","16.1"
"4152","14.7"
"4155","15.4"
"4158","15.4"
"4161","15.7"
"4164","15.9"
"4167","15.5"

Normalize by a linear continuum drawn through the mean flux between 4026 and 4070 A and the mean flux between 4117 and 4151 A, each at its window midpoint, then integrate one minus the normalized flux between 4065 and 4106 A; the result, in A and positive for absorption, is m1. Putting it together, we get 2.0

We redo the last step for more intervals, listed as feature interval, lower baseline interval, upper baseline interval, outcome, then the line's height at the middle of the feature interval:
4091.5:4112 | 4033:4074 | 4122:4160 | 2.1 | 15.8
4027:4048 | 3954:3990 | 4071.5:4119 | -4.2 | 13.5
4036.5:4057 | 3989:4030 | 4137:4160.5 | 0.1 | 16.4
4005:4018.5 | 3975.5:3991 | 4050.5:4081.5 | -2.0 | 14.5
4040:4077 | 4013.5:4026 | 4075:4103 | 1.0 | 16.1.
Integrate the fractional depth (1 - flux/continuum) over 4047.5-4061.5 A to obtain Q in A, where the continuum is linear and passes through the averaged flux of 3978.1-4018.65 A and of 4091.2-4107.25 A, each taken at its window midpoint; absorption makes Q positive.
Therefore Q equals -1.2 A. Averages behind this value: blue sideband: 15.7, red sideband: 14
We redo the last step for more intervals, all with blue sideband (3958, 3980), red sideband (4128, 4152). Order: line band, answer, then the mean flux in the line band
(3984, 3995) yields -4.05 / 14.8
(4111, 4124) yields -0.52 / 15.8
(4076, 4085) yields -1.26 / 15.9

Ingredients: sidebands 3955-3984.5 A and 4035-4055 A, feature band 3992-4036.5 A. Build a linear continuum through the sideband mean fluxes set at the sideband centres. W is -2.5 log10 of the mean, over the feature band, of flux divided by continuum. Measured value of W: -0.177 mag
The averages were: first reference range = 11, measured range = 16.6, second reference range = 16.4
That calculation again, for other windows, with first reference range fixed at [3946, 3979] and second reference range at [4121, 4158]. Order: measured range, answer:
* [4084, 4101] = -0.048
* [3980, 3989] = -0.216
